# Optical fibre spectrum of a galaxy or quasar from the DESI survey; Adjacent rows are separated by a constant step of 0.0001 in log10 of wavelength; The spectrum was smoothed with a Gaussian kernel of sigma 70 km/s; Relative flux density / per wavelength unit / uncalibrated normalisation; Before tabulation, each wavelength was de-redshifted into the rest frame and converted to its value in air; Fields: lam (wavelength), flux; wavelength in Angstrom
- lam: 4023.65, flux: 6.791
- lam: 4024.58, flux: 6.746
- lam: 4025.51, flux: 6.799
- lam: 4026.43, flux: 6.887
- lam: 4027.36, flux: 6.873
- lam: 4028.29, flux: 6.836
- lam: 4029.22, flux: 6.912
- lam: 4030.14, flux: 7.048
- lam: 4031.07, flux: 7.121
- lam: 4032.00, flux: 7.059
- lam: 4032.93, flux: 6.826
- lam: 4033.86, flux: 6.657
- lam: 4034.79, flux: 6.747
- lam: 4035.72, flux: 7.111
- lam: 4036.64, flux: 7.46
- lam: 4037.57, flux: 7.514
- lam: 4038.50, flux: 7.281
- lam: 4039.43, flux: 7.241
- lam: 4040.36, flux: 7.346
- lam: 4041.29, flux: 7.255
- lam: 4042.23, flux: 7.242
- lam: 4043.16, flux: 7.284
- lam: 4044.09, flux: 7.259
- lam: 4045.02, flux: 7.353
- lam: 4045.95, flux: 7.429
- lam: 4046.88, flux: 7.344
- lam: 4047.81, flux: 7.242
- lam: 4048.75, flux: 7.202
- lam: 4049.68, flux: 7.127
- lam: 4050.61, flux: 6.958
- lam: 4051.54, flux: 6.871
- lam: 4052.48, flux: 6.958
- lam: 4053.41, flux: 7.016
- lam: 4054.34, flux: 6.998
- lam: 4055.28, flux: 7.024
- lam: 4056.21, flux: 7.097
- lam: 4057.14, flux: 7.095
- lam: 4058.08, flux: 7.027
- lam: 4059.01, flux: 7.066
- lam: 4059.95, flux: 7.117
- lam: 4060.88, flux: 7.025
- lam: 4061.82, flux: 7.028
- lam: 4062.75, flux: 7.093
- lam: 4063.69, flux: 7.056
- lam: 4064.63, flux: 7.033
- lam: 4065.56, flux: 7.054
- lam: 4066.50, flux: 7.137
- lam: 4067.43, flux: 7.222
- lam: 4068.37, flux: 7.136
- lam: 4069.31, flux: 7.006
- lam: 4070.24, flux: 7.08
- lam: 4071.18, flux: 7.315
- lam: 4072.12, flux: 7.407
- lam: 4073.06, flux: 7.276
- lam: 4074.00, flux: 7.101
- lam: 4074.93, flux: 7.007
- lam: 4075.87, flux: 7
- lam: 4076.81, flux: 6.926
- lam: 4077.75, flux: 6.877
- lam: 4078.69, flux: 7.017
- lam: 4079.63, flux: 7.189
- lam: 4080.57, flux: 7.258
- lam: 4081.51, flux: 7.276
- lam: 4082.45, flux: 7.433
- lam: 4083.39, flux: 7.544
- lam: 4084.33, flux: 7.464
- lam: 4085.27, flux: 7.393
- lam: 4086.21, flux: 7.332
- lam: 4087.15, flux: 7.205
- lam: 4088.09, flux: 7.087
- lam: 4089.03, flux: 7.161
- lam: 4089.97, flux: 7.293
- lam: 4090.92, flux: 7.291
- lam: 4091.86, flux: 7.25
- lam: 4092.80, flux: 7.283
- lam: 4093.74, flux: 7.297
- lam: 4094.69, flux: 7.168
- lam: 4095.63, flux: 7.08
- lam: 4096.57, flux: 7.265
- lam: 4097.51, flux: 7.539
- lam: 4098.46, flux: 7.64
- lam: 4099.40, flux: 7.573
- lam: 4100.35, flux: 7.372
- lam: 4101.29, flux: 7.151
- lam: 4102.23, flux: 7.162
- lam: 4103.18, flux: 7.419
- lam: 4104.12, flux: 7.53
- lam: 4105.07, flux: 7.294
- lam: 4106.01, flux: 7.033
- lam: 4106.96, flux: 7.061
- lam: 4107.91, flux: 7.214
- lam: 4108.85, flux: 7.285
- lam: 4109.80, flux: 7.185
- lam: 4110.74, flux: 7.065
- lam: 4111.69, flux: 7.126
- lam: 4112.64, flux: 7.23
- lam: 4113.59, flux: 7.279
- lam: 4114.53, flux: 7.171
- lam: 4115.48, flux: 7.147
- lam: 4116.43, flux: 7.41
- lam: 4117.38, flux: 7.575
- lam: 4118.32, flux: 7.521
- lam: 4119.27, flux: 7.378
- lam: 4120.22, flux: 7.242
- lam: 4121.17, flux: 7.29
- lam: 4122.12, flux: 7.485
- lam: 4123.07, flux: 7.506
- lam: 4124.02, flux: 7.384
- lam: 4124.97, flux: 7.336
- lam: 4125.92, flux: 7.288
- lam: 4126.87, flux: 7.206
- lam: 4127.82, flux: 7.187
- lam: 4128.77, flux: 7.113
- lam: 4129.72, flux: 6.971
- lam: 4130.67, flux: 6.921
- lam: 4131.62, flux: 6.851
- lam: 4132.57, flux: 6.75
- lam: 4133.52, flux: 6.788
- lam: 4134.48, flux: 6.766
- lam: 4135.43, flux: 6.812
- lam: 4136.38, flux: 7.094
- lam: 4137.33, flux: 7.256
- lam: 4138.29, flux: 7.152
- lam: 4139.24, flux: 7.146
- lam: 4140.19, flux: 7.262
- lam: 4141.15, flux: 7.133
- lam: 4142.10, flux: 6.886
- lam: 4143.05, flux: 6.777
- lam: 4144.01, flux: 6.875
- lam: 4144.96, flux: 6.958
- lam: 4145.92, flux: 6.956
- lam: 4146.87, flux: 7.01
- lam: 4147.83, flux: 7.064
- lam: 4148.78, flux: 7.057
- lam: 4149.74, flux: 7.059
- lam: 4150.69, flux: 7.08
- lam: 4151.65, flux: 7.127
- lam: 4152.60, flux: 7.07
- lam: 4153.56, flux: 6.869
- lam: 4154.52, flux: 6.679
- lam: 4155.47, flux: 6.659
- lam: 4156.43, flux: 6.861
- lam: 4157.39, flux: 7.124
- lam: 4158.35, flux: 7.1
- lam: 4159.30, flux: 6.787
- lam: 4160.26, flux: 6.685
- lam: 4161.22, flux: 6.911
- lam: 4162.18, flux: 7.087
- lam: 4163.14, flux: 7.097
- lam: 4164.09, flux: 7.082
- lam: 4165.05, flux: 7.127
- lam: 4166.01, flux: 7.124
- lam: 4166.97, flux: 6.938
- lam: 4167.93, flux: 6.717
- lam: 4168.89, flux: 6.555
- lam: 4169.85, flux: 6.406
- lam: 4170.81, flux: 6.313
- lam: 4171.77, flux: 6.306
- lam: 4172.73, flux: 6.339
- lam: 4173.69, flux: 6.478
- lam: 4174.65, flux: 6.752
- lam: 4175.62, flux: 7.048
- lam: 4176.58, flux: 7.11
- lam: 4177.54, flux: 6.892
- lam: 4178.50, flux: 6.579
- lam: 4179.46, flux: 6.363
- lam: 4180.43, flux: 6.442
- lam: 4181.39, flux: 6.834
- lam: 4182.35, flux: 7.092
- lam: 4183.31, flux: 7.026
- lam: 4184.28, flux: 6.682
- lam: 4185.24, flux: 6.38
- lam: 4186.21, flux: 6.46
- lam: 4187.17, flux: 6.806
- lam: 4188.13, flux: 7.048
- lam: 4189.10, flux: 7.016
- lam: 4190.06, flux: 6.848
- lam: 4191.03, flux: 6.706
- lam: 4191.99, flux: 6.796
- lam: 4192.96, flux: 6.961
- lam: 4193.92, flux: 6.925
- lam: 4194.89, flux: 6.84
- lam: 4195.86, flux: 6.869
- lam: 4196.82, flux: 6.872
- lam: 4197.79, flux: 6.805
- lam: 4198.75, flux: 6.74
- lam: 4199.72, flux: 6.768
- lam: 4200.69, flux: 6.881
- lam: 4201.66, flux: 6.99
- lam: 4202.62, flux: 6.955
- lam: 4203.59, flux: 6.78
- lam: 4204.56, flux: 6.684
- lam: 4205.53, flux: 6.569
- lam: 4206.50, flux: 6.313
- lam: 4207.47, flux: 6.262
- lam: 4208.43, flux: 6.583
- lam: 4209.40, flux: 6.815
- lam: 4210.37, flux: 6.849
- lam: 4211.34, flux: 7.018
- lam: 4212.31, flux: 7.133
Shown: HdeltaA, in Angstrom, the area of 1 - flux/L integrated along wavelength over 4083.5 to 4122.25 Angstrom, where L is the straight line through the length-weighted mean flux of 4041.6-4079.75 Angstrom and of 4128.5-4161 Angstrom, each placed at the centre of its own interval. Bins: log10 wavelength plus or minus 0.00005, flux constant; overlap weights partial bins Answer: -1.4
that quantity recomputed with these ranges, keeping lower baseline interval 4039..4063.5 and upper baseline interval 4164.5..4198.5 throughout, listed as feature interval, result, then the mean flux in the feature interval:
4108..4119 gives -0.50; 7.28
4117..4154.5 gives -1.14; 7.1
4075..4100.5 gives -0.83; 7.26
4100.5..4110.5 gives -0.36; 7.24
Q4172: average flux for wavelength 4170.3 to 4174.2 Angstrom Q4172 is 6.37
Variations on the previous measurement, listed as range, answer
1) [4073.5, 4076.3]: 7.05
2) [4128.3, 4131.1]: 7.01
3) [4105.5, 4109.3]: 7.15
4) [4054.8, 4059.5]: 7.05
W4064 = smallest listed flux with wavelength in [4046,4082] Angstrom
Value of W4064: 6.871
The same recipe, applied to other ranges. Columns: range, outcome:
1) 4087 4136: 6.75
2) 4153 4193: 6.306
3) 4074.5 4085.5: 6.877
